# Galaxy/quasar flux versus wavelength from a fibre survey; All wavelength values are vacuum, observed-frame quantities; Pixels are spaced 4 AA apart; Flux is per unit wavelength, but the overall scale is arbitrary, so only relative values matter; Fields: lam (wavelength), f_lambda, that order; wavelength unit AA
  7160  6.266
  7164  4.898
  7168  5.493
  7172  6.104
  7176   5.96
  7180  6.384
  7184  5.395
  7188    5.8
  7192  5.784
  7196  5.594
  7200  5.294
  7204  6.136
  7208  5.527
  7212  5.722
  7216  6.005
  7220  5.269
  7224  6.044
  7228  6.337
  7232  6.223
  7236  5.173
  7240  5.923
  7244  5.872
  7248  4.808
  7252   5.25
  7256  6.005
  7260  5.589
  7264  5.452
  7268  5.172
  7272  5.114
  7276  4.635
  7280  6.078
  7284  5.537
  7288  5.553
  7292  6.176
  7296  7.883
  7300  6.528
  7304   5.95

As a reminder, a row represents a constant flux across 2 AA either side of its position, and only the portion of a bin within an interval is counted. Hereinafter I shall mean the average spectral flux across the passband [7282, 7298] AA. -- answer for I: 6.29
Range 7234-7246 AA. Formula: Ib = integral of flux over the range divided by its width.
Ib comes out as 5.66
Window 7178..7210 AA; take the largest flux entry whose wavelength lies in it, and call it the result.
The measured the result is 6.384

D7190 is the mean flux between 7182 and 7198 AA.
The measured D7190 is 5.64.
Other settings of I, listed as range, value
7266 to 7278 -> 4.97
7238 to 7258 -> 5.57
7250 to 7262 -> 5.61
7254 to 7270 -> 5.55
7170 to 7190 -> 5.93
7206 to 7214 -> 5.62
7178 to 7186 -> 5.89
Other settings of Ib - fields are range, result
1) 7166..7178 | 5.85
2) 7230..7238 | 5.7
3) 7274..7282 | 5.36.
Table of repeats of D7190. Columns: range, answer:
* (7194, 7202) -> 5.44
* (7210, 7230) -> 5.88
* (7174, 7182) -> 6.17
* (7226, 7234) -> 6.28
